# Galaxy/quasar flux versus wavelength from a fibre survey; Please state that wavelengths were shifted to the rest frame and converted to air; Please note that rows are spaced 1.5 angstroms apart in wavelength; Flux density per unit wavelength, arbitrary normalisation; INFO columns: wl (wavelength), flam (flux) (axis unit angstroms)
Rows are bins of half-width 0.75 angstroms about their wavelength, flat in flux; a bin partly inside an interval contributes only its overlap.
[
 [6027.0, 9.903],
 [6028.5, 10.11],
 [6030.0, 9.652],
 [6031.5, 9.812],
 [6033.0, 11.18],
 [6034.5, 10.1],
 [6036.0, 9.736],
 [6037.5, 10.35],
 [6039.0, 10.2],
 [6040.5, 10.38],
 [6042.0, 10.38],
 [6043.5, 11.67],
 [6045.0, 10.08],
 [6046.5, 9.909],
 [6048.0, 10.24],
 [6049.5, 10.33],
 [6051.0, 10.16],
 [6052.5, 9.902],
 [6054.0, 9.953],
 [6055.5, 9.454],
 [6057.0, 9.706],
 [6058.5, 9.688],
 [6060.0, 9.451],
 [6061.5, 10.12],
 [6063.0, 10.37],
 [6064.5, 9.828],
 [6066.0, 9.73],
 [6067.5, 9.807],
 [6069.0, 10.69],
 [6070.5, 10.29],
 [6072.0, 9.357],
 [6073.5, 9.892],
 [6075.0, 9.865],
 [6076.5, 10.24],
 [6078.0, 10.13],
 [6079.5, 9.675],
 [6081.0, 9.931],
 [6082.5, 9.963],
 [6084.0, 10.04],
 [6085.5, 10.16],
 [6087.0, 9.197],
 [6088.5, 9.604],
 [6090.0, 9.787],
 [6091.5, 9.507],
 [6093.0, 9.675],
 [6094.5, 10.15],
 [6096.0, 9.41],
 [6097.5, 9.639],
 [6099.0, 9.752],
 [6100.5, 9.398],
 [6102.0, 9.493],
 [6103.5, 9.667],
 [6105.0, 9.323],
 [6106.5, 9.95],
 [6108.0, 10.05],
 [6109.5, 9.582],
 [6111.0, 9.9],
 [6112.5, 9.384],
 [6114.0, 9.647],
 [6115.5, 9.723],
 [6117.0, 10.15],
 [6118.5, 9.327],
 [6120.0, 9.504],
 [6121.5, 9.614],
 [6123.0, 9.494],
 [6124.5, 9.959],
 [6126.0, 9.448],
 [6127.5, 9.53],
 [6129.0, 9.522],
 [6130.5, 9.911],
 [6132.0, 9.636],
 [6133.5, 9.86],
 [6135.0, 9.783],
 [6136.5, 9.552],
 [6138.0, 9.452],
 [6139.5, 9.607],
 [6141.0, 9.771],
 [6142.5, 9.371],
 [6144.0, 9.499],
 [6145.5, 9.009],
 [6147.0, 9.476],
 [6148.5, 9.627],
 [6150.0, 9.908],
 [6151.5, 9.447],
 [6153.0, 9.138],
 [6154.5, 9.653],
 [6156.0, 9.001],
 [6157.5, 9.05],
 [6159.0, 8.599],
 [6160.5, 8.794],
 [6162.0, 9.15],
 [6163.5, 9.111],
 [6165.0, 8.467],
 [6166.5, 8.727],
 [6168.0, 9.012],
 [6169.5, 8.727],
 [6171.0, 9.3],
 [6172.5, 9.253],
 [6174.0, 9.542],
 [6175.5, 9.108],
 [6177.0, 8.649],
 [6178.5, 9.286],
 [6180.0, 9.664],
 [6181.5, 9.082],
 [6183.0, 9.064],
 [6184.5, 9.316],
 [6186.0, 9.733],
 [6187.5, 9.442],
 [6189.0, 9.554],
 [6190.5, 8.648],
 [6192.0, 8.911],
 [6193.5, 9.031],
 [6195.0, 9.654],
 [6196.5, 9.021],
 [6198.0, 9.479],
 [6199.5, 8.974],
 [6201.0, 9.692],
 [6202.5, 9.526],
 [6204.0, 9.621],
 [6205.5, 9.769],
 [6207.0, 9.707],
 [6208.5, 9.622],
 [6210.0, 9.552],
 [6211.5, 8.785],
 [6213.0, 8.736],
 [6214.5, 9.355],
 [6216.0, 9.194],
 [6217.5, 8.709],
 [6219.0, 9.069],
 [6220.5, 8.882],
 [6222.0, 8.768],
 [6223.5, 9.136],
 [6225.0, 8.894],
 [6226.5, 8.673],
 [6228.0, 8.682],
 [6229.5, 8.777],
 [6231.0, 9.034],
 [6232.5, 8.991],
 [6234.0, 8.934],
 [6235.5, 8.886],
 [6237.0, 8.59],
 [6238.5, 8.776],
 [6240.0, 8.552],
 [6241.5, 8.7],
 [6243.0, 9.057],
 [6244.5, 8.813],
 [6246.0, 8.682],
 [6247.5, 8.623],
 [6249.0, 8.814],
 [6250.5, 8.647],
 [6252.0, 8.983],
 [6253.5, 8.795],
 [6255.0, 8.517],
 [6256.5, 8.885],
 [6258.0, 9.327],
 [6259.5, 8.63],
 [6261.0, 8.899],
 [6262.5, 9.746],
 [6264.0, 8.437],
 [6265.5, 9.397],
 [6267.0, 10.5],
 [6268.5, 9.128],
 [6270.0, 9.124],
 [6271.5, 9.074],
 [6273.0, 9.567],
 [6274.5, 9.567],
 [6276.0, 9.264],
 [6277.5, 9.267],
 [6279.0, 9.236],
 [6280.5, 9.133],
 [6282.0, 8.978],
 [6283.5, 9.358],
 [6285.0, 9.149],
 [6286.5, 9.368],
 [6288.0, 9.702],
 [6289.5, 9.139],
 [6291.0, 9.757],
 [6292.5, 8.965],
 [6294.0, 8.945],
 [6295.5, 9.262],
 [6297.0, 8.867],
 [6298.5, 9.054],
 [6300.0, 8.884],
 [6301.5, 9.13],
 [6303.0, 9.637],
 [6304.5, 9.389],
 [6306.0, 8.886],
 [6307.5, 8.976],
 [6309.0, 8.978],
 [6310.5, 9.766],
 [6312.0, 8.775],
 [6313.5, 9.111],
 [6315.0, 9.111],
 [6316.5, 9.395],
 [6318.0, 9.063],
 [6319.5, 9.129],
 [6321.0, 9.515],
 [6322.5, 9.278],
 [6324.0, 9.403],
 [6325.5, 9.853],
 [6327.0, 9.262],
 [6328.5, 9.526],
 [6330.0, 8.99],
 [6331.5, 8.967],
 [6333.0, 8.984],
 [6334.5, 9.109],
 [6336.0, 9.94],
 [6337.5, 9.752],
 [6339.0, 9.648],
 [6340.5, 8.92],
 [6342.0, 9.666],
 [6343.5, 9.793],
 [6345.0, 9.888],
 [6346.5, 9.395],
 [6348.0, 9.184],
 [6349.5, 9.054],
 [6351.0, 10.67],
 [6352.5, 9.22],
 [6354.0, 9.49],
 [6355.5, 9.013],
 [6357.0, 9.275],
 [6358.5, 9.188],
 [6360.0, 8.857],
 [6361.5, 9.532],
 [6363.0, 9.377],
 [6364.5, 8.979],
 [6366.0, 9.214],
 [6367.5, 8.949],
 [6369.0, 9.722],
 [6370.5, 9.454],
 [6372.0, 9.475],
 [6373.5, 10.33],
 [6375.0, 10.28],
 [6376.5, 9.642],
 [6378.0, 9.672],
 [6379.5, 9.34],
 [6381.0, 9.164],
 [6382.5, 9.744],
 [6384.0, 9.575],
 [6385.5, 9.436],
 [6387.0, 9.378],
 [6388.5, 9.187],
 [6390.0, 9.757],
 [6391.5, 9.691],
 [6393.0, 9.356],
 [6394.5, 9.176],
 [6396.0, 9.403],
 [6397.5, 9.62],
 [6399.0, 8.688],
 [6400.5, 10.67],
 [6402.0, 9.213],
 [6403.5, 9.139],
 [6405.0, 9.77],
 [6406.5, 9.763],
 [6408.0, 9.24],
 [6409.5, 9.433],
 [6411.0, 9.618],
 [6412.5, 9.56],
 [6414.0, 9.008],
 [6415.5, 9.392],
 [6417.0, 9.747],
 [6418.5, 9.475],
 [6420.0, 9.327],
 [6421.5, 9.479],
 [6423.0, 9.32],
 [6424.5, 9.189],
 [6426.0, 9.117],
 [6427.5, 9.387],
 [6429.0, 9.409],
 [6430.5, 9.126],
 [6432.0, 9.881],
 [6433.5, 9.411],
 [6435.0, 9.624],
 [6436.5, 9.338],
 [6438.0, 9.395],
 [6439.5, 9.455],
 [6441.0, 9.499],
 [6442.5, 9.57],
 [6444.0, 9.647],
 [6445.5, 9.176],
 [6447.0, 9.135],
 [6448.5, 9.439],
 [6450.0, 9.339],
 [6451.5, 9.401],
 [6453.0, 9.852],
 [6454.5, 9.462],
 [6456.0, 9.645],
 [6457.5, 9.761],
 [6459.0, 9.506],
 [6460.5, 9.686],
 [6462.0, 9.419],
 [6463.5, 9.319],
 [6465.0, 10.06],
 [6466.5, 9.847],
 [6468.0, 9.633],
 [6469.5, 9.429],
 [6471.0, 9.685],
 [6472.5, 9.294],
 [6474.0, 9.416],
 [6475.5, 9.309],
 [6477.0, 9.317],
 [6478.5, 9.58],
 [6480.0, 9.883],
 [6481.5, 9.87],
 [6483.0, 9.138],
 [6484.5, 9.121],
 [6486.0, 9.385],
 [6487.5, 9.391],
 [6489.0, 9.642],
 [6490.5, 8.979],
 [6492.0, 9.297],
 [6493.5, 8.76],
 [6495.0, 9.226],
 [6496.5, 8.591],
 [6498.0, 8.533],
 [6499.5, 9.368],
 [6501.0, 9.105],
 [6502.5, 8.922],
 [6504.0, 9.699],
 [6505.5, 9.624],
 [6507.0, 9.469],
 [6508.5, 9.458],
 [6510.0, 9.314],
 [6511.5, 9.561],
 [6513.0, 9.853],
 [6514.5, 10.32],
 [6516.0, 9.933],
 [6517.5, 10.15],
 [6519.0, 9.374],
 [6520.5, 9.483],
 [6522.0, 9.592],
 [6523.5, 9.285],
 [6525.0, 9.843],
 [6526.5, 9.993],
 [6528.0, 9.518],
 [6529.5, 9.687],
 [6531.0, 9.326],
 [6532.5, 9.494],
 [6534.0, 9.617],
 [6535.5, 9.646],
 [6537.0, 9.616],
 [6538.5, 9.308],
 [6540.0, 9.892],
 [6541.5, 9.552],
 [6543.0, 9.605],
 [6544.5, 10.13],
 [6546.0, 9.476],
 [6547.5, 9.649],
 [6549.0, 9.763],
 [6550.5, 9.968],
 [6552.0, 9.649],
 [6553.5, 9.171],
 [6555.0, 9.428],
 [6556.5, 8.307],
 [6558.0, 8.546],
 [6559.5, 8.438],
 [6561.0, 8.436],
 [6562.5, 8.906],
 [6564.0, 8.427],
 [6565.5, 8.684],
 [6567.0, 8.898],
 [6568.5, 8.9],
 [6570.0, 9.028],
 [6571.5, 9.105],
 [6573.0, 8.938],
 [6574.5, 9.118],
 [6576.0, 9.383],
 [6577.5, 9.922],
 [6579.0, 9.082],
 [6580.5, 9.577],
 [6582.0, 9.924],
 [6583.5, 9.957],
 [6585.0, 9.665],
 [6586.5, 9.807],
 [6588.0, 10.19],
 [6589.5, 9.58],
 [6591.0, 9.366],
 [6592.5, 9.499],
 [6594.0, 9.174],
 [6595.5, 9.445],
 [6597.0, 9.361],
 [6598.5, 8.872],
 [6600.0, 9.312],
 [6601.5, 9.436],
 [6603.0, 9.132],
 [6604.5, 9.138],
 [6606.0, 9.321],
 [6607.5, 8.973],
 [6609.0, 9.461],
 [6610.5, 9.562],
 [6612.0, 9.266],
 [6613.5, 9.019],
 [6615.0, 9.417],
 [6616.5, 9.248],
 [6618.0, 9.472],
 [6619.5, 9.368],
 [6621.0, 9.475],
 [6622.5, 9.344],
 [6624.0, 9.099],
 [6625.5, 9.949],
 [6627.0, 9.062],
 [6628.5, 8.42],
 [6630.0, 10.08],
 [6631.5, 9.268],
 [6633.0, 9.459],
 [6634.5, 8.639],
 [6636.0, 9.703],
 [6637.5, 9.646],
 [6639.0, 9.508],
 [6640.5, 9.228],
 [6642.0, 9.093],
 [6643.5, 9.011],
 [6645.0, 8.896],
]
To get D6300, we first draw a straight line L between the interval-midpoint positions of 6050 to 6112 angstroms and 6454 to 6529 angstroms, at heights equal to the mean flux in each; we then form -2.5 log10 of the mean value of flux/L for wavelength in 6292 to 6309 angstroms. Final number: 0.064 mag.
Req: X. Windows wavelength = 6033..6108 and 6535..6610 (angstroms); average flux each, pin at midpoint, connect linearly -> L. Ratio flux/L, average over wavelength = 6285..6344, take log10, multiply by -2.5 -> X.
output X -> 0.04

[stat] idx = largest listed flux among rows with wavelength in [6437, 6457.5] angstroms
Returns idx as 9.852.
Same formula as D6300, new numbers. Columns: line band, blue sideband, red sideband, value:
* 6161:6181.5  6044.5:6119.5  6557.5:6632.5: 0.08 mag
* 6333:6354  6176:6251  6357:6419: -0.02 mag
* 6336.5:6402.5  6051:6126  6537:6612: 0.00 mag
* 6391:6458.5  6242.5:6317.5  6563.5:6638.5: -0.03 mag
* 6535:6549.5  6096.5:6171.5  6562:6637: -0.04 mag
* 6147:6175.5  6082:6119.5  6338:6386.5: 0.06 mag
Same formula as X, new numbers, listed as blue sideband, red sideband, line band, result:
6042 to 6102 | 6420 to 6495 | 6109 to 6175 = 0.047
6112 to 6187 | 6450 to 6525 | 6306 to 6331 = 0.021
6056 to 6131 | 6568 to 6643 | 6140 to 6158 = 0.034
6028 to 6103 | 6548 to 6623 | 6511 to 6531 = -0.042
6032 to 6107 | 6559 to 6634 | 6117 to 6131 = 0.030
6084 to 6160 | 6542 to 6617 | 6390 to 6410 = -0.009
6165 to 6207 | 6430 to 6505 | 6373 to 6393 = -0.028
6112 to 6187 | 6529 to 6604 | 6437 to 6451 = -0.006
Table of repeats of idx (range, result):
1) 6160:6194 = 9.733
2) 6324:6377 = 10.67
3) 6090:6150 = 10.15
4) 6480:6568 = 10.32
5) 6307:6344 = 9.94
